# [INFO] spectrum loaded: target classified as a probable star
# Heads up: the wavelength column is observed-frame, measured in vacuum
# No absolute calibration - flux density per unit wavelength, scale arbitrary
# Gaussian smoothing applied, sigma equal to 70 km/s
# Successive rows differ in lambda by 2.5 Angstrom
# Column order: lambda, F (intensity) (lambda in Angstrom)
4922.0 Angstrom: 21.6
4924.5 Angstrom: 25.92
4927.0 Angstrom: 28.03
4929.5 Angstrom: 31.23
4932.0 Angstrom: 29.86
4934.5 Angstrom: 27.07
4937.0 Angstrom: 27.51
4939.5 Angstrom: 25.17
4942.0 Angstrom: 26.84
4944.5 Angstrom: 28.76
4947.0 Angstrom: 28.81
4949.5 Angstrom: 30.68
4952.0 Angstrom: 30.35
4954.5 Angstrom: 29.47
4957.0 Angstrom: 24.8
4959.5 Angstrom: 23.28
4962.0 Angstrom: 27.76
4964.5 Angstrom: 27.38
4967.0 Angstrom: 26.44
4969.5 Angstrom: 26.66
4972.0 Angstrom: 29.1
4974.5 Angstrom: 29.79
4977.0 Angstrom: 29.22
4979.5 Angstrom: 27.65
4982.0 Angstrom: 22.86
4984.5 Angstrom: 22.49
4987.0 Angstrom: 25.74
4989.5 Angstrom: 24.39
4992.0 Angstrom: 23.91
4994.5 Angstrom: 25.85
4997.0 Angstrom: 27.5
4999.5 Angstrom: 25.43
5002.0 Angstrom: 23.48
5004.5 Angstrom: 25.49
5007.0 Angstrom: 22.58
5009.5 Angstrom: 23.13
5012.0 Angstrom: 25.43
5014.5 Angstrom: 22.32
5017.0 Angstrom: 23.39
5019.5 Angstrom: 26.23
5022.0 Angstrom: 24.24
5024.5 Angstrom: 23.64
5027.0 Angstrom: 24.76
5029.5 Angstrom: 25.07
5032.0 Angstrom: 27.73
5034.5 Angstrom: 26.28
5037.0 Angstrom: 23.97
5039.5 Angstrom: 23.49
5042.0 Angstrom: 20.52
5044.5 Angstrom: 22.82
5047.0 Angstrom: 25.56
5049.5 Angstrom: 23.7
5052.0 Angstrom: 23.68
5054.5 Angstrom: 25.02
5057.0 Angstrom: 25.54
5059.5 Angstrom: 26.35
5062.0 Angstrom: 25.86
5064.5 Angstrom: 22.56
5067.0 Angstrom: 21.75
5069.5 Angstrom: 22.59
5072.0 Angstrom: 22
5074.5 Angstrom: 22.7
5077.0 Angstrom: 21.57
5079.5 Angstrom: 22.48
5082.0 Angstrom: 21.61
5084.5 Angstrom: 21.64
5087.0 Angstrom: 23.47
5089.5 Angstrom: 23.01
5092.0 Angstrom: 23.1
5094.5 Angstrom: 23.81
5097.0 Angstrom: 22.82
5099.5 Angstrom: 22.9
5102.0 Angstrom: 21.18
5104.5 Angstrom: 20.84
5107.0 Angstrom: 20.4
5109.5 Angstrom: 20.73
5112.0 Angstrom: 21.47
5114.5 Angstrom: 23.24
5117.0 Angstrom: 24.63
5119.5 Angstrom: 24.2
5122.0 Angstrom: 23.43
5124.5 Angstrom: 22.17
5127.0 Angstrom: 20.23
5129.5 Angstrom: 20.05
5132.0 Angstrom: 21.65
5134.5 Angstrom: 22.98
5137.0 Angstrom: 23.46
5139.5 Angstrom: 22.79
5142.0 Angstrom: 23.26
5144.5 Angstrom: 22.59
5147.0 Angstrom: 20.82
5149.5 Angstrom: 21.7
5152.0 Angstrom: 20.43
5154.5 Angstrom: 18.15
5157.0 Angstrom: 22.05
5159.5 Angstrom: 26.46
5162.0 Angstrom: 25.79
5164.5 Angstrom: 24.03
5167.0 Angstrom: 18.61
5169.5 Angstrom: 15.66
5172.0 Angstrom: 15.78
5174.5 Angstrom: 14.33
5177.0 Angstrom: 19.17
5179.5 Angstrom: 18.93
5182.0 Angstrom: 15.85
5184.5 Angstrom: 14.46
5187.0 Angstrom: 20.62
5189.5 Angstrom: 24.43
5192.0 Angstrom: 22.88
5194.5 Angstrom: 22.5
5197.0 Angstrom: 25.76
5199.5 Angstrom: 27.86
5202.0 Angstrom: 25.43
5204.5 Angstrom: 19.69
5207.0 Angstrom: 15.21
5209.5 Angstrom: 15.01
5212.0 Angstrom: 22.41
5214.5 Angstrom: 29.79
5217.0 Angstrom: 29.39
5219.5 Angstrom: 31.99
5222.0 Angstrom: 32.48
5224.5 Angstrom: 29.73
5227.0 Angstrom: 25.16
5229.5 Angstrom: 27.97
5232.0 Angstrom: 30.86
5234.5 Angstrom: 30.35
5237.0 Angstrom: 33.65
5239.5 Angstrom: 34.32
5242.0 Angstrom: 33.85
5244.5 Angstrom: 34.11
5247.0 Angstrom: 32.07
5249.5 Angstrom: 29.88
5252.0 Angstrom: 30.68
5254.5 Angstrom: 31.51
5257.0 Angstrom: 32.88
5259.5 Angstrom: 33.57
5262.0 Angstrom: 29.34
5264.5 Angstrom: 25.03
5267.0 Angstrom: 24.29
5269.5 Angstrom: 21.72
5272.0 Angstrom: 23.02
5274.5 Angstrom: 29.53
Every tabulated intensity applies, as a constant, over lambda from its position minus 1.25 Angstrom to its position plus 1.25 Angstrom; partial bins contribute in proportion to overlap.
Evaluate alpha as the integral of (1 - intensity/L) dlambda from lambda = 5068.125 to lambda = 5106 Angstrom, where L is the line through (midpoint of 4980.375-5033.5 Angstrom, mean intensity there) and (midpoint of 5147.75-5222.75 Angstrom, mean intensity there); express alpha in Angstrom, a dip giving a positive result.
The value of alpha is 1.6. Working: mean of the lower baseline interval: 24.6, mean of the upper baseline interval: 21.8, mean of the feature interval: 22.4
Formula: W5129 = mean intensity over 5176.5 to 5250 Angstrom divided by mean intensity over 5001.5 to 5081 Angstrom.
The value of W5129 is 1.08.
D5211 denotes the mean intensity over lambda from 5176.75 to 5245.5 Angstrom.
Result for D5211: 25.6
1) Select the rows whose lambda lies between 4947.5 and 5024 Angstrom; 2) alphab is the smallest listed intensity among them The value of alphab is 22.32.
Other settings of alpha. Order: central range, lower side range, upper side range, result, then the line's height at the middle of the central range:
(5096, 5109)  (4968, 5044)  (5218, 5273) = 2.6 Angstrom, 27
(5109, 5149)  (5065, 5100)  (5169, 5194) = -3.5 Angstrom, 20.6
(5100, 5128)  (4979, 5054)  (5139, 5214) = 0.2 Angstrom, 22.2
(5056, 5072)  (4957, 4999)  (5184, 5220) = 0.7 Angstrom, 25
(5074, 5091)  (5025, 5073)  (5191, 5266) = 1.8 Angstrom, 24.9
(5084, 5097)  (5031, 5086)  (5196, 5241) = 0.7 Angstrom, 24.3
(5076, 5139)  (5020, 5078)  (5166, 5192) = -3.0 Angstrom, 21.3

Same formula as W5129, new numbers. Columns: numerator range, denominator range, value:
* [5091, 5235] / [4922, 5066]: 0.88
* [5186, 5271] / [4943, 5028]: 1.06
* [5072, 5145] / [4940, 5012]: 0.85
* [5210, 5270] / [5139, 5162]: 1.34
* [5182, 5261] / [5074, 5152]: 1.22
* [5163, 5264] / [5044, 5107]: 1.11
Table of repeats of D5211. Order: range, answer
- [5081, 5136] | 22.3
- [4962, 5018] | 25.5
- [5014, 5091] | 23.7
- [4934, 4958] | 28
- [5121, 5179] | 21.1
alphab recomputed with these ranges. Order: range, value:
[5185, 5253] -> 15.01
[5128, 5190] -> 14.33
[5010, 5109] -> 20.4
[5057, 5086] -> 21.57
